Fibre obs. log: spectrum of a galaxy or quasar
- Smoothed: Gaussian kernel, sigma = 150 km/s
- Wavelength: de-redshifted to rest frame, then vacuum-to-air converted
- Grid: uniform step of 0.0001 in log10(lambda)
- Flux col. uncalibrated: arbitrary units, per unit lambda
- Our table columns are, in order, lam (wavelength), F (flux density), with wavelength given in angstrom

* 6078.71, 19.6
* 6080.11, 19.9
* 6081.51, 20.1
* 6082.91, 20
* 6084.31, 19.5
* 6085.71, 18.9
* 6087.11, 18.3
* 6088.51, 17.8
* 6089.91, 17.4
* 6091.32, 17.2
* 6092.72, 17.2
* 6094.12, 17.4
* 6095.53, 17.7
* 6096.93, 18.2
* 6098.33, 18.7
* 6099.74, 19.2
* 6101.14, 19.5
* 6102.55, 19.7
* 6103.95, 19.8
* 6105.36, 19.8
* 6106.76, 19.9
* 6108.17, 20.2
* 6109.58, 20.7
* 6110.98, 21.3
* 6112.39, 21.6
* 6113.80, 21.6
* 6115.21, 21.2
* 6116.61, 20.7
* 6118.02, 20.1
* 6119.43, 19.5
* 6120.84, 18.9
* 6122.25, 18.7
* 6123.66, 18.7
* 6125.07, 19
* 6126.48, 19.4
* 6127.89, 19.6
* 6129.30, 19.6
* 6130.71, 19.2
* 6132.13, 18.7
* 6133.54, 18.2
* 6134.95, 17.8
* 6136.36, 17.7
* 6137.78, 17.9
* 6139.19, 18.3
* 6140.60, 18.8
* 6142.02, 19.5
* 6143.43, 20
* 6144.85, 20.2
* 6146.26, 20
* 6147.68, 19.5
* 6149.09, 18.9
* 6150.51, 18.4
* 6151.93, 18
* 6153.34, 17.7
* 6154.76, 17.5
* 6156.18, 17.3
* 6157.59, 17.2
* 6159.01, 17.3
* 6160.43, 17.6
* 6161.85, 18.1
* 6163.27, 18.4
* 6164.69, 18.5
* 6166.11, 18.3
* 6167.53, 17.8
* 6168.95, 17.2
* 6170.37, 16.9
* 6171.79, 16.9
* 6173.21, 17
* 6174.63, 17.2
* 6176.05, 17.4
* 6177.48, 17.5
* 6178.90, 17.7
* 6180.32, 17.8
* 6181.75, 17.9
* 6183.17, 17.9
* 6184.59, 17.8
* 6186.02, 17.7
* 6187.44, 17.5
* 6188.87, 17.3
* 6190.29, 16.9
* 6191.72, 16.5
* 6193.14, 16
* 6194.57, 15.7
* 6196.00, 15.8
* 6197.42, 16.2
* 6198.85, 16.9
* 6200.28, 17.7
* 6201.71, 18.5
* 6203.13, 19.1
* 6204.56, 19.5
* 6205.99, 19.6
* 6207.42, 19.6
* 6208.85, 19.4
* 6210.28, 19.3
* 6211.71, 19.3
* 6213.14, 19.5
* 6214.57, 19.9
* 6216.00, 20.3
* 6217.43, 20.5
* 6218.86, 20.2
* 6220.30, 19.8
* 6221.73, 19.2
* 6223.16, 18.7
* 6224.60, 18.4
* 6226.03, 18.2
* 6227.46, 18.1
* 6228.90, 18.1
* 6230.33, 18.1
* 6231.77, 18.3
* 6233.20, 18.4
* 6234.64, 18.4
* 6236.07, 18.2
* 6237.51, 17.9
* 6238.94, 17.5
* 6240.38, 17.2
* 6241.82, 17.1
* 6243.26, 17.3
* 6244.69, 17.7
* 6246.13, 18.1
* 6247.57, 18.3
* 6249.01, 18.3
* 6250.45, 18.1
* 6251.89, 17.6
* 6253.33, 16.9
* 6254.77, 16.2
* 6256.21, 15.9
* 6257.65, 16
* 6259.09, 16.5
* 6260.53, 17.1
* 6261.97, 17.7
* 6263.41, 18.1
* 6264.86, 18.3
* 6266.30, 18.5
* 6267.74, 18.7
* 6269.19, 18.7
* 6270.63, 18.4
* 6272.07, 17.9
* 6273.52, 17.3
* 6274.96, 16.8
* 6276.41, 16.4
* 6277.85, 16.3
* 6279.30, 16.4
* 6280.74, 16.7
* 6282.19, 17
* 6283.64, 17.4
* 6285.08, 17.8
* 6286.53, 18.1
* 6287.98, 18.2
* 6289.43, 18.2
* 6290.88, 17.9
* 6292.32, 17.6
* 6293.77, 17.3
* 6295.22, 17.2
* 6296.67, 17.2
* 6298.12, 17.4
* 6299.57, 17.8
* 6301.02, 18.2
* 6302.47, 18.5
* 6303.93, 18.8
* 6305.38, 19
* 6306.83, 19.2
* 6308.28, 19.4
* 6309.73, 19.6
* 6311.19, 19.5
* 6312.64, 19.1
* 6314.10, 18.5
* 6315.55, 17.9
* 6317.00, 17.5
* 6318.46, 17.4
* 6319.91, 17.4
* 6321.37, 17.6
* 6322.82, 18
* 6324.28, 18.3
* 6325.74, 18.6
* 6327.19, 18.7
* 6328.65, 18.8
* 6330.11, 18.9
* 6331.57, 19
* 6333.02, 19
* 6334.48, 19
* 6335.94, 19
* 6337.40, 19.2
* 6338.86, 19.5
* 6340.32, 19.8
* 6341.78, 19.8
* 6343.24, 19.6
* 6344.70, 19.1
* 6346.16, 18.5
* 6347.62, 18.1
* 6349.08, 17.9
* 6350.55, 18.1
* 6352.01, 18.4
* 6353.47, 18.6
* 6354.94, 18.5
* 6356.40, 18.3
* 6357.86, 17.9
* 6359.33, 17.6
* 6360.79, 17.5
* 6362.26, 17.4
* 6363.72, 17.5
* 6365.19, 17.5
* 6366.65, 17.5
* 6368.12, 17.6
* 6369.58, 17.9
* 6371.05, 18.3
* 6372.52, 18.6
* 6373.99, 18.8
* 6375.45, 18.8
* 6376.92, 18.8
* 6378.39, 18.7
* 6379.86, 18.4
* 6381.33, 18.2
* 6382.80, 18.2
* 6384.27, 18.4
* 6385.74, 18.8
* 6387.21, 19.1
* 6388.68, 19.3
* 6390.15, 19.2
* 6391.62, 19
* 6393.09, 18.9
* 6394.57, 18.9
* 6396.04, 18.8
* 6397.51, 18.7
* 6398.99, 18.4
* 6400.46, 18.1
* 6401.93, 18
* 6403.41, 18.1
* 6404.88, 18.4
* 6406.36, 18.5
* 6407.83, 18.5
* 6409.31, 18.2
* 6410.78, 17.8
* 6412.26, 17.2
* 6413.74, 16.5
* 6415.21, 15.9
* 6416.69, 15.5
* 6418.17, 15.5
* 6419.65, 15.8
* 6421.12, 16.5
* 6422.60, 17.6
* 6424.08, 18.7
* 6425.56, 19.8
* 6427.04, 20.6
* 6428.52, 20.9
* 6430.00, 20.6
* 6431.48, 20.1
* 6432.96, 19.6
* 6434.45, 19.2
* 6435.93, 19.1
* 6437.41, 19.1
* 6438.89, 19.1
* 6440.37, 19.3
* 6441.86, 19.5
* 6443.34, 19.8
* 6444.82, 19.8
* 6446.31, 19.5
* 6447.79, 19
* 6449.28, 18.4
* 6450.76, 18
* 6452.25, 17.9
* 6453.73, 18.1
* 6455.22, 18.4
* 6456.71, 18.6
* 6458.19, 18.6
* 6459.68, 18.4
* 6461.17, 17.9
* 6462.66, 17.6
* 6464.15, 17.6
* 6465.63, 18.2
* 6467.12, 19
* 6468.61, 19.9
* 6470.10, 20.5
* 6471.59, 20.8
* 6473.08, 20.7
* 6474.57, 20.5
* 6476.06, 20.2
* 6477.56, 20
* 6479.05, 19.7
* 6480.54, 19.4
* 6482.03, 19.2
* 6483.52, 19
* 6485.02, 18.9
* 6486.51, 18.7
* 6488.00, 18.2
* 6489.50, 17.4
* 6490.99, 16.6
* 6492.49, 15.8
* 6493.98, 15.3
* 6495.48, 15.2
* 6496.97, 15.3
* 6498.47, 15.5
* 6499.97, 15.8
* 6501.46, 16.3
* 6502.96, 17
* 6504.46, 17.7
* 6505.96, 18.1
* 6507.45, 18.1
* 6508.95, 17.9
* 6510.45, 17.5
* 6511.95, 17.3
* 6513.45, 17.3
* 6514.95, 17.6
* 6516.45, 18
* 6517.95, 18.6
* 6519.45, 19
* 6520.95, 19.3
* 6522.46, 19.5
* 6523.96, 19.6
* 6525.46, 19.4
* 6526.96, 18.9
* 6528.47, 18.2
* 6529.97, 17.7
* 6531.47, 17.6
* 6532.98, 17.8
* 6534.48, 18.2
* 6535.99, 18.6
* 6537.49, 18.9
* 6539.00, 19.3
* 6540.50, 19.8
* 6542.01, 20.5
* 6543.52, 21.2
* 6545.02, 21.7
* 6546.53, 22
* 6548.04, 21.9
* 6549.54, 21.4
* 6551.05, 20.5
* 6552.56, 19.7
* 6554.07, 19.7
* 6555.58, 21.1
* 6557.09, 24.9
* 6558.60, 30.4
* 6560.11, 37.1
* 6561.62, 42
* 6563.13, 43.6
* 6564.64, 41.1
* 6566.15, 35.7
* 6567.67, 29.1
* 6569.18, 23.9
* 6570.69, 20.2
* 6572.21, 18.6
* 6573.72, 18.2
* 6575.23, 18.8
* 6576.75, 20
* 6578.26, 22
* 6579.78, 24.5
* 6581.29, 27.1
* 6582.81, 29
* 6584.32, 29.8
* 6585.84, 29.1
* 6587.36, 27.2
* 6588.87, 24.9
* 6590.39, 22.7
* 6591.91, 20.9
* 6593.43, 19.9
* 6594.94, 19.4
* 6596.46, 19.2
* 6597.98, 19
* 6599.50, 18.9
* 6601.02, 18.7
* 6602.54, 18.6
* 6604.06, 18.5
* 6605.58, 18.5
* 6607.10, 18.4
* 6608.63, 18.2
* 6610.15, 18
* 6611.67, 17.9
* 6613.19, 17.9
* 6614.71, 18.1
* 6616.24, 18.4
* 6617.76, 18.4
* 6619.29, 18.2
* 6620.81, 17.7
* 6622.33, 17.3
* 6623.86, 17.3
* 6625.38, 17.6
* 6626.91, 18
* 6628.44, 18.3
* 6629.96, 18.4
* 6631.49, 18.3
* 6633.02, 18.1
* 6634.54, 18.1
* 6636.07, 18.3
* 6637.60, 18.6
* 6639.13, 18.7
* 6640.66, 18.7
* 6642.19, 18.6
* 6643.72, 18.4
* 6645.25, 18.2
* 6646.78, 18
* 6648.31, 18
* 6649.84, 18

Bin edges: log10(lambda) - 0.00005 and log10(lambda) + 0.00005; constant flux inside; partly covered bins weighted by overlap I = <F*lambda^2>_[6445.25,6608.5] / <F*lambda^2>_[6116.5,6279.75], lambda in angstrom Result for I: 1.27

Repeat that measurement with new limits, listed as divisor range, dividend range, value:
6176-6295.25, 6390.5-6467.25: 1.10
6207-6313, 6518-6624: 1.34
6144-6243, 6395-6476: 1.11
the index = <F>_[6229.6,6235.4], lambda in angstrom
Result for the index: 18.3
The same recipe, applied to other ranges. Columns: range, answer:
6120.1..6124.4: 18.8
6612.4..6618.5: 18.2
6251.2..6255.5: 16.9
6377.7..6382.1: 18.4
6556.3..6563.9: 35.6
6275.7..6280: 16.4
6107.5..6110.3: 20.5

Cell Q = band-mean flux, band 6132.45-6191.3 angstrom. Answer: 18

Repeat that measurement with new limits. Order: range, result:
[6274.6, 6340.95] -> 18.2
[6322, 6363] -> 18.6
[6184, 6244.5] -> 18.2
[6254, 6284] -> 17.3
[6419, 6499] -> 18.7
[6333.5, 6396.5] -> 18.5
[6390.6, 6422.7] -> 17.7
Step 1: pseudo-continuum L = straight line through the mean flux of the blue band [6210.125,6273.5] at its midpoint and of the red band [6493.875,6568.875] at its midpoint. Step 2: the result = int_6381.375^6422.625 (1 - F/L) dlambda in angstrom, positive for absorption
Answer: 4.1 angstrom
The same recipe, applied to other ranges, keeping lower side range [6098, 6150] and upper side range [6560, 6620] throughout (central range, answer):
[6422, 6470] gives 6.8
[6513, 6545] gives 5.5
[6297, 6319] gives 2.6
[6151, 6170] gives 2.0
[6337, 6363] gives 3.4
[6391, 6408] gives 2.5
